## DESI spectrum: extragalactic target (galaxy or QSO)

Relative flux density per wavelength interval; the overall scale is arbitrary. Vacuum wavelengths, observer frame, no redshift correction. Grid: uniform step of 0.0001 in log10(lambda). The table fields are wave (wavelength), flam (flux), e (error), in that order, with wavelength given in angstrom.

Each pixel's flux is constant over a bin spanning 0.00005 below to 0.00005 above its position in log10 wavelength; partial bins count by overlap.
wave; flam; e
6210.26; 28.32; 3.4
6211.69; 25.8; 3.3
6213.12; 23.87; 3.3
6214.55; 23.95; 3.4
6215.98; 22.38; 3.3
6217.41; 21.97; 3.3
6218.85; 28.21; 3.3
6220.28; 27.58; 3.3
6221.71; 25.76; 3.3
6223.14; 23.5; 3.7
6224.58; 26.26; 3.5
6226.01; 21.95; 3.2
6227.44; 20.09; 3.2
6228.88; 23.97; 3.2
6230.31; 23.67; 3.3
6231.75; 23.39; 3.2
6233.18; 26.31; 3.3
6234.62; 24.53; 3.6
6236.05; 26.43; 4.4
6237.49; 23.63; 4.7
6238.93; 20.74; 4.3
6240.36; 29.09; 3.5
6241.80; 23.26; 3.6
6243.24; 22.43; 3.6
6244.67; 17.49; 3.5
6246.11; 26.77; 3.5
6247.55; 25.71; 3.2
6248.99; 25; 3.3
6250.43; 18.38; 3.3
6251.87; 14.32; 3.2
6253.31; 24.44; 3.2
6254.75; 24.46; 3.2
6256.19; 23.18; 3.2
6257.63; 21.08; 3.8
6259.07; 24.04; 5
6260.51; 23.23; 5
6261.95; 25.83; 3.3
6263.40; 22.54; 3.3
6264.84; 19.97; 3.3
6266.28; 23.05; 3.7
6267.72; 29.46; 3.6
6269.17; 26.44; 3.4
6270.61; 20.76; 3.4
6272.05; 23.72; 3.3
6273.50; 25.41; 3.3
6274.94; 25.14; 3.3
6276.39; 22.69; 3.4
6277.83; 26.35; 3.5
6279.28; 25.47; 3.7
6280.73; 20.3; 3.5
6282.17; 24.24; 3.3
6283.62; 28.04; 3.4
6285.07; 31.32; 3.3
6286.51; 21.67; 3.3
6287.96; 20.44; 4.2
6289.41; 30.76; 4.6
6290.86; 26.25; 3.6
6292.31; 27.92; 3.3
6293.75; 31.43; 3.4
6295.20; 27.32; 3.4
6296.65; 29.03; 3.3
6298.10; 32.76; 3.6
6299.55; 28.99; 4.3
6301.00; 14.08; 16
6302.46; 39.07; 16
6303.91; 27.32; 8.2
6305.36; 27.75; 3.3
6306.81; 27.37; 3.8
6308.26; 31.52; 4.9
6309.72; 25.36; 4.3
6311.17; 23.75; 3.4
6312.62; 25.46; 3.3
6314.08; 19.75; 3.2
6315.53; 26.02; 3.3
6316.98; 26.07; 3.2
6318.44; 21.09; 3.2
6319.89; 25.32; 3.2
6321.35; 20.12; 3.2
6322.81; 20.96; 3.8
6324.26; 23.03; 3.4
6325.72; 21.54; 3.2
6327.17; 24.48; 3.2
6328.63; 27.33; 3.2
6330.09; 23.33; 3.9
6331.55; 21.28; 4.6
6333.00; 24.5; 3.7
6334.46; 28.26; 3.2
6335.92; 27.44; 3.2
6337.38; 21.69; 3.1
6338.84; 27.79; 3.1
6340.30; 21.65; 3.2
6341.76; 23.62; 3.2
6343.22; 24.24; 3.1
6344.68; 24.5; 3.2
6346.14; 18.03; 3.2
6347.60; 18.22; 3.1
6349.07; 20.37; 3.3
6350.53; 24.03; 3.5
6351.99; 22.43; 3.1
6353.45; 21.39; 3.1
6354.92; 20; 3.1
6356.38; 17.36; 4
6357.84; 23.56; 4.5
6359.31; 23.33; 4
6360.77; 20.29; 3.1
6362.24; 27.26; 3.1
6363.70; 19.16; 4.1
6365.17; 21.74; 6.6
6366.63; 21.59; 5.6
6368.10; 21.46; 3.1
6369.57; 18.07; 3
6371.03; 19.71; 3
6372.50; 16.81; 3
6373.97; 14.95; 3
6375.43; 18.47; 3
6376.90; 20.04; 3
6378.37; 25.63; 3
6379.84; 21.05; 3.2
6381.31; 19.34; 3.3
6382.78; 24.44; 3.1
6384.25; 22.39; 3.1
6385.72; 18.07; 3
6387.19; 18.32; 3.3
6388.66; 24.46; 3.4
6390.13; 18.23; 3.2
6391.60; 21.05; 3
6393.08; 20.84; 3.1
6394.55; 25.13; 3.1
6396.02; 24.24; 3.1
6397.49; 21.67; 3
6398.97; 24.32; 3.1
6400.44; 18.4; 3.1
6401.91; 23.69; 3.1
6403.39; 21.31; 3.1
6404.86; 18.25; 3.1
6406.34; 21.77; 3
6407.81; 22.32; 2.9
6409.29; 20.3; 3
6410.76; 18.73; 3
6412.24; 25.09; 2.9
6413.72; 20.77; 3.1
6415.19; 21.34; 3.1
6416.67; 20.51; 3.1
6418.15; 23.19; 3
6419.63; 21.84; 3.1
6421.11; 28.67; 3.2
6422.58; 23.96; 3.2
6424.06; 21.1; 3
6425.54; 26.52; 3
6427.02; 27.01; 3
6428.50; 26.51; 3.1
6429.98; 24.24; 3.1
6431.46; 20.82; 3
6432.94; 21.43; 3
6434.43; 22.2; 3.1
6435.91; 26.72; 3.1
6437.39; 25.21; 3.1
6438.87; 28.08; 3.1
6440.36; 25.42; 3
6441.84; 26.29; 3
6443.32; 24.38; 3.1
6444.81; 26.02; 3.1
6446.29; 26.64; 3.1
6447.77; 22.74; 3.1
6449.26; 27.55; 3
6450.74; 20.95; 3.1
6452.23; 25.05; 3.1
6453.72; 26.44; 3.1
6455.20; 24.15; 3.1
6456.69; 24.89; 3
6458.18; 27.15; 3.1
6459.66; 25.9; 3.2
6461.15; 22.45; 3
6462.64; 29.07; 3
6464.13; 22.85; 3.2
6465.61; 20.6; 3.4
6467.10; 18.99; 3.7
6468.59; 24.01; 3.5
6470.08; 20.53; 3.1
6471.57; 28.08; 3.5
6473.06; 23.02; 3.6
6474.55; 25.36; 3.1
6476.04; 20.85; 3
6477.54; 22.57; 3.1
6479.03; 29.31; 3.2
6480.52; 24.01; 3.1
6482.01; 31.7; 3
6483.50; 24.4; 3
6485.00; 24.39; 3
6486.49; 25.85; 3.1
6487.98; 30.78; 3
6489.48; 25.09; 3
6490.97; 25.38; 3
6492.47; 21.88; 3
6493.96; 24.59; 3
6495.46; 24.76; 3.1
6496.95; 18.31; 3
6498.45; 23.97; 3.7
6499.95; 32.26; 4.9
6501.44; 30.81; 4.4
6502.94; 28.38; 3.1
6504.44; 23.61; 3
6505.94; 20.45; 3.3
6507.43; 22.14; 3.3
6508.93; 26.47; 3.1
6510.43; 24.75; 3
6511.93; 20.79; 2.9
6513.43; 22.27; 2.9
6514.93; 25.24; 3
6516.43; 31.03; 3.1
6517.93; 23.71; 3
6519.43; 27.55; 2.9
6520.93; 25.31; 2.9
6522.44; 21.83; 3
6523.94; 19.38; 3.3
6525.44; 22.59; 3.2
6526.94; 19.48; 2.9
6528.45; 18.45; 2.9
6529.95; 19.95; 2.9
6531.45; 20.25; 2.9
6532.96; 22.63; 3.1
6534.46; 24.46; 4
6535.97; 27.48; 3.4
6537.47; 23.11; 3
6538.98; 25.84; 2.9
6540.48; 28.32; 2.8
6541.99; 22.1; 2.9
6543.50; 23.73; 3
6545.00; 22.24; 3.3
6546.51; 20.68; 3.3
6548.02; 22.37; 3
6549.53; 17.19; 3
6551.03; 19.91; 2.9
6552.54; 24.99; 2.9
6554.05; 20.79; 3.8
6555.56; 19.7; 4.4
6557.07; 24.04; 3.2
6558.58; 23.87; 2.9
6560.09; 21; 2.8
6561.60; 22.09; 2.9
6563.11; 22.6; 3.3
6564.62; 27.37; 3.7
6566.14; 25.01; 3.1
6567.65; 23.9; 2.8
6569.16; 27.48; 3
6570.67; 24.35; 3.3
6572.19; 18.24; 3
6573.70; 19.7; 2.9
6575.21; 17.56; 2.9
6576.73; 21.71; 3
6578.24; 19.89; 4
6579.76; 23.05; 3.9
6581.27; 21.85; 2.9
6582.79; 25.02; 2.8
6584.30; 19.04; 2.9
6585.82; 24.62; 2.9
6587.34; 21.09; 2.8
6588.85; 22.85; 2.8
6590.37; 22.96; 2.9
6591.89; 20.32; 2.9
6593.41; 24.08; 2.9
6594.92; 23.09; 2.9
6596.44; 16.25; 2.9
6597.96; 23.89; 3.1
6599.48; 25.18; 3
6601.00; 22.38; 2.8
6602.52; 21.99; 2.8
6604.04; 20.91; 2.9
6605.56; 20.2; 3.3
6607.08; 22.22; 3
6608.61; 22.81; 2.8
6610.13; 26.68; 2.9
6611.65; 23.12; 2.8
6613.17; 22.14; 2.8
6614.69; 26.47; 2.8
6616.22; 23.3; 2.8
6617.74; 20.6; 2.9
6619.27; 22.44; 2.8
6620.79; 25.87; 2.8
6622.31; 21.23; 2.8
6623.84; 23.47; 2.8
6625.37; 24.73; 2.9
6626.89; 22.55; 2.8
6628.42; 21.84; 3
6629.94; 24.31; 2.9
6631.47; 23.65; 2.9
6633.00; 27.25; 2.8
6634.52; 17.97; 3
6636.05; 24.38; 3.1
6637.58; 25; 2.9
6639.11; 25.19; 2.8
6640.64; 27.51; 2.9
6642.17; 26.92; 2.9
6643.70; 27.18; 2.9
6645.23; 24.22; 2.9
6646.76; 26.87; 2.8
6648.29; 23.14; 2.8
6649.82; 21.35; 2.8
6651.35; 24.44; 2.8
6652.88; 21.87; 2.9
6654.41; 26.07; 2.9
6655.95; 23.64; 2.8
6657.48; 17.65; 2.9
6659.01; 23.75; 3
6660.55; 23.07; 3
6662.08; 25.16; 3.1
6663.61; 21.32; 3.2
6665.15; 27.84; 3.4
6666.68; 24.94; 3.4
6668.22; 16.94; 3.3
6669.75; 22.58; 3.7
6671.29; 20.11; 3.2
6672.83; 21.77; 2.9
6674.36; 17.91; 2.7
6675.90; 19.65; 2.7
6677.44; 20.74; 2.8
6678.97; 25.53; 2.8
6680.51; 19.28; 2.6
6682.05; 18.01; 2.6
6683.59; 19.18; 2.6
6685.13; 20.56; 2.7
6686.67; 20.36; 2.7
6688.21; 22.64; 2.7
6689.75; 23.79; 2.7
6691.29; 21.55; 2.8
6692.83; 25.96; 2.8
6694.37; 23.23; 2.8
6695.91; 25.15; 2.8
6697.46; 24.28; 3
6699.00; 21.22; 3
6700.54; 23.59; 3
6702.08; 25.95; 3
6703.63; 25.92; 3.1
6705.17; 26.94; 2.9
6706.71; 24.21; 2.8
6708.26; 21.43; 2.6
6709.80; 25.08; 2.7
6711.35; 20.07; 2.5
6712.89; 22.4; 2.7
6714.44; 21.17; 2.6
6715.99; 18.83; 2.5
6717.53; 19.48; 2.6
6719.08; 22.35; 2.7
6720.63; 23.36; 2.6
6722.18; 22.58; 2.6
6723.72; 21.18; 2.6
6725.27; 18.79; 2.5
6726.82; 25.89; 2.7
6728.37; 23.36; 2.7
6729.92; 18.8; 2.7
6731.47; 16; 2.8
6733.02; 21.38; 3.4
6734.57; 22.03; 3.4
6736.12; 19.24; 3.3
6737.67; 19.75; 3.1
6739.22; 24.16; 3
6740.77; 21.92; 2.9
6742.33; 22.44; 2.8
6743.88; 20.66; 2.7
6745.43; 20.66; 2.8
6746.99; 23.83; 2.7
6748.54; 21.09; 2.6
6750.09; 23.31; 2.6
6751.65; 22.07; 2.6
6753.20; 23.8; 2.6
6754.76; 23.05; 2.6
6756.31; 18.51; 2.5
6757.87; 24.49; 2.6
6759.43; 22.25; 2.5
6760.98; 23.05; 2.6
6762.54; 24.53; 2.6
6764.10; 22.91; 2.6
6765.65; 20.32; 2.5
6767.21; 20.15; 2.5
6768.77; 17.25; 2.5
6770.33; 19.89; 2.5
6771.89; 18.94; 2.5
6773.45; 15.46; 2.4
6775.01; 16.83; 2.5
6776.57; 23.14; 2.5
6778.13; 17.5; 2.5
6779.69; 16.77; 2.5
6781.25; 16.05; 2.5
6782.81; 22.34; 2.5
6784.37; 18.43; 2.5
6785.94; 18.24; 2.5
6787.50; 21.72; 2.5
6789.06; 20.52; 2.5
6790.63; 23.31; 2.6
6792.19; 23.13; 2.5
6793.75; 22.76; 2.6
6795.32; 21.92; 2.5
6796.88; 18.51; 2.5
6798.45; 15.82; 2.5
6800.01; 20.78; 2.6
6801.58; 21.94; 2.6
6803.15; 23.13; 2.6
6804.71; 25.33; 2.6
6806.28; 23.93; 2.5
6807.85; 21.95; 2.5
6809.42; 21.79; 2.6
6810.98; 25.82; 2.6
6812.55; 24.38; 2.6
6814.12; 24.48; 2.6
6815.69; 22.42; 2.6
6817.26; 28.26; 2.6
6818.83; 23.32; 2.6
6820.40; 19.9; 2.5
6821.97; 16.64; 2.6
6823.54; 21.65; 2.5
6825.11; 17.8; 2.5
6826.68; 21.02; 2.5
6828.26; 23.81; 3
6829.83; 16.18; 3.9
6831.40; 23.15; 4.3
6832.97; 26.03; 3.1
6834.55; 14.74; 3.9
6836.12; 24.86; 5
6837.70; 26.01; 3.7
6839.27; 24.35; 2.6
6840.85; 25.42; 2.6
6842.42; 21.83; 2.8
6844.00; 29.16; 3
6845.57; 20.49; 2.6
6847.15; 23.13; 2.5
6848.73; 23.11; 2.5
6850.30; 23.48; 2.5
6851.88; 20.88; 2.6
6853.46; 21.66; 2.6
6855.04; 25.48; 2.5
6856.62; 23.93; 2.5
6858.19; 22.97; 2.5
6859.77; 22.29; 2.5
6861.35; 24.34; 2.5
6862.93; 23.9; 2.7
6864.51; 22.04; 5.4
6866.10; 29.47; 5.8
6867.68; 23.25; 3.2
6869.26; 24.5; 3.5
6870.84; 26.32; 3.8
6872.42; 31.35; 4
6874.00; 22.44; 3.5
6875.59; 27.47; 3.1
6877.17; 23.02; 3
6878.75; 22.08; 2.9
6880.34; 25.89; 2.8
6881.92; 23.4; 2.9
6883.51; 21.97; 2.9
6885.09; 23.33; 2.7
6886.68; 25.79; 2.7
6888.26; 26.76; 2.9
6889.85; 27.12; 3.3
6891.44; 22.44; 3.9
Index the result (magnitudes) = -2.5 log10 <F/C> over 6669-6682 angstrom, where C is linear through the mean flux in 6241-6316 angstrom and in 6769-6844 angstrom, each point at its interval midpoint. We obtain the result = 0.08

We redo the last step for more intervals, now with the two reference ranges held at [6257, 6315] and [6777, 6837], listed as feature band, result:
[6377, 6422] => 0.14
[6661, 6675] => 0.02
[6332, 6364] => 0.11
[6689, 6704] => -0.08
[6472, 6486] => -0.05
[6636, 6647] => -0.14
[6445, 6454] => -0.02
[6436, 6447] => -0.07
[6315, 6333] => 0.09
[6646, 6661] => -0.03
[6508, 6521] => -0.06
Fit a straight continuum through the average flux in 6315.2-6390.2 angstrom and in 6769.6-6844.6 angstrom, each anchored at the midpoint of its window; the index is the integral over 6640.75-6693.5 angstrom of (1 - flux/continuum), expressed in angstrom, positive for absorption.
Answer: -2.29 angstrom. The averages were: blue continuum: 22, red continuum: 21.5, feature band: 22.6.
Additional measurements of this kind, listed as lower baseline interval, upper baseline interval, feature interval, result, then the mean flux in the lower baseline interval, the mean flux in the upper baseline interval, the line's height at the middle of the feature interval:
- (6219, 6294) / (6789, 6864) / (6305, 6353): 0.3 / 24.2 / 22.6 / 24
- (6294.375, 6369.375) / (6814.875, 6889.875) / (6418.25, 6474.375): -1.6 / 24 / 23.5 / 23.9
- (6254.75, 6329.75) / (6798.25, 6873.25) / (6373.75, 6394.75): 3.4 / 25.2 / 23.2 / 24.9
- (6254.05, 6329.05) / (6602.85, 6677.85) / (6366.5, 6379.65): 2.7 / 25.2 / 23.2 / 24.7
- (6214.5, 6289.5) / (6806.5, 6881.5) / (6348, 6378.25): 4.0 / 23.9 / 23.4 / 23.8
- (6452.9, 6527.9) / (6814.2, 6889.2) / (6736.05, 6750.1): 1.2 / 24.6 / 23.5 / 23.8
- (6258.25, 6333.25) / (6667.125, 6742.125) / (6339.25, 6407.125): 9.2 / 25.2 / 21.8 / 24.6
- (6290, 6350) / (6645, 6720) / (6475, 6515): -2.0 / 25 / 22.5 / 23.8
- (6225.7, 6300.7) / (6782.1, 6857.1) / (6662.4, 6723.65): 1.4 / 24.5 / 22.3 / 22.8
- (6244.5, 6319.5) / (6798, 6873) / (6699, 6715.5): 0.1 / 25.1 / 23.1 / 23.6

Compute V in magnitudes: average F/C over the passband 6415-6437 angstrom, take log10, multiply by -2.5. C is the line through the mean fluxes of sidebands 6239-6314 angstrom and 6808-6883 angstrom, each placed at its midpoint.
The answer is 0.04 mag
